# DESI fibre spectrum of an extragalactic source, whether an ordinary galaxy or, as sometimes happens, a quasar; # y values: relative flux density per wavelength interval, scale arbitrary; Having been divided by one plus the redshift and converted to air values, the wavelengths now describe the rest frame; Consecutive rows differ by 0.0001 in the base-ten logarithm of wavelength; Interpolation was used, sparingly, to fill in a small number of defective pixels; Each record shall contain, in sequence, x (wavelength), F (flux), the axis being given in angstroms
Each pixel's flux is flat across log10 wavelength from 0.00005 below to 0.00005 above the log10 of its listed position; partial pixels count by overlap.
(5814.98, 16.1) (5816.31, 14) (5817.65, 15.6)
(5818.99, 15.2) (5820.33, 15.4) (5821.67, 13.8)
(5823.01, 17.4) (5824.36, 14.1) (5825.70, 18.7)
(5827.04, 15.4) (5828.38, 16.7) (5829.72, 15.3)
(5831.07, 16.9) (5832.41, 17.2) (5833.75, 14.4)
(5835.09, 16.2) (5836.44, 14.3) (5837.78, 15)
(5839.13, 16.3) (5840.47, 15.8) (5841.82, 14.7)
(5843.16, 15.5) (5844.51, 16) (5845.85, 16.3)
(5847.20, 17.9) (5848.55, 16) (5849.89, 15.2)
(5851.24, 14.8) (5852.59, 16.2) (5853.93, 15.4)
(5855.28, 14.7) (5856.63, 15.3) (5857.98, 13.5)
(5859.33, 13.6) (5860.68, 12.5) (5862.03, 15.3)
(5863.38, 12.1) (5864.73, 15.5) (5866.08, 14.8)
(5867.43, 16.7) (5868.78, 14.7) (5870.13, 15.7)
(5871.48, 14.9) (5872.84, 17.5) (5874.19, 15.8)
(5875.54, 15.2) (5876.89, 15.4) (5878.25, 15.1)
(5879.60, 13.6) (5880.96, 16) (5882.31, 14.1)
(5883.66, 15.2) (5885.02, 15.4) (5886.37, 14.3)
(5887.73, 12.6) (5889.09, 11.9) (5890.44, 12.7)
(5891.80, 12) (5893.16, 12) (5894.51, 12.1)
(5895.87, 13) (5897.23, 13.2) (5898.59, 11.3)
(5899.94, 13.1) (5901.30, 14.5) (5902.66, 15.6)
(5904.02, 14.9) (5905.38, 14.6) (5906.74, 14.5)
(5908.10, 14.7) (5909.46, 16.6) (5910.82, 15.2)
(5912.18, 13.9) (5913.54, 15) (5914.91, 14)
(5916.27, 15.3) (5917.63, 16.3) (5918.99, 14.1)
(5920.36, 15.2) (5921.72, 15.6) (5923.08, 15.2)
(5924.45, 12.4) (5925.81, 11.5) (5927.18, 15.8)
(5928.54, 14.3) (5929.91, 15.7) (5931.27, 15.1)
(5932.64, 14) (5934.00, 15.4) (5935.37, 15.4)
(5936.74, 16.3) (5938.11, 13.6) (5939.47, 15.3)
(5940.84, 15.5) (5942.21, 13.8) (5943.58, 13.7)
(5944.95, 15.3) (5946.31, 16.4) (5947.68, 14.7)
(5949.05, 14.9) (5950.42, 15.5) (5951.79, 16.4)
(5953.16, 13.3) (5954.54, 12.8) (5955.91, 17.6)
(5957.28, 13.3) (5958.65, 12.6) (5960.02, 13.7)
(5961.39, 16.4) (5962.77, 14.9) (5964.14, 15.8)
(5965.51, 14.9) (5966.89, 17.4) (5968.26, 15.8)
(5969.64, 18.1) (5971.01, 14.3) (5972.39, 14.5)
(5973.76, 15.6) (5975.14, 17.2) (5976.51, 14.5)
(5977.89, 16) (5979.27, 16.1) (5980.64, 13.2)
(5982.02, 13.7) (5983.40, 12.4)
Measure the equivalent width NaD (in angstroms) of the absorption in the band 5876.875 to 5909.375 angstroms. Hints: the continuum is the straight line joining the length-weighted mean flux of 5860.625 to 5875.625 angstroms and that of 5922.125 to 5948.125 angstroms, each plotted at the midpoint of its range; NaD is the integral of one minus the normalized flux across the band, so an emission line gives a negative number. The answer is 2.5 angstroms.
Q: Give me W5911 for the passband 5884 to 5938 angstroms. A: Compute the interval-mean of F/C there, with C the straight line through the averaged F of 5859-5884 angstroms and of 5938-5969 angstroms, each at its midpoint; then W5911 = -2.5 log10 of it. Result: 0.05 mag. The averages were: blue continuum 14.9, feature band 14.2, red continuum 15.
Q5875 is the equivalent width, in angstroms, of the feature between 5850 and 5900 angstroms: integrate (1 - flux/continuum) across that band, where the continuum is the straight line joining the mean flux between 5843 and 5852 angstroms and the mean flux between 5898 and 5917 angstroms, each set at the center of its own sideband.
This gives 3.5 angstroms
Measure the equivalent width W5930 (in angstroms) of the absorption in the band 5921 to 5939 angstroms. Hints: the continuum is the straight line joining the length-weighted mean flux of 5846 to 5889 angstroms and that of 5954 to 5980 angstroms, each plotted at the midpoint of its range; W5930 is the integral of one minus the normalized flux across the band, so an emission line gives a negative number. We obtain 0.67 angstroms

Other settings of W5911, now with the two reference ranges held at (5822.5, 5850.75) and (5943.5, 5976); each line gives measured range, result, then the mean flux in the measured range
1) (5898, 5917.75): 0.067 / 14.6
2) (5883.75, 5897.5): 0.200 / 13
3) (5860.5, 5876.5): 0.043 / 15.1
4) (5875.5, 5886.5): 0.053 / 14.9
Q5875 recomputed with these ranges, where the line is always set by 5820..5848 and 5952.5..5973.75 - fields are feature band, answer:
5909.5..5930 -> 0.9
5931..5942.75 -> 0.2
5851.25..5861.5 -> 0.8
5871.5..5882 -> 0.1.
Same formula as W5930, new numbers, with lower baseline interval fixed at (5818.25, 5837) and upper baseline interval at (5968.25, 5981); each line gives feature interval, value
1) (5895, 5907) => 1.4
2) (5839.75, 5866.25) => 1.2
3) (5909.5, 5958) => 2.5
